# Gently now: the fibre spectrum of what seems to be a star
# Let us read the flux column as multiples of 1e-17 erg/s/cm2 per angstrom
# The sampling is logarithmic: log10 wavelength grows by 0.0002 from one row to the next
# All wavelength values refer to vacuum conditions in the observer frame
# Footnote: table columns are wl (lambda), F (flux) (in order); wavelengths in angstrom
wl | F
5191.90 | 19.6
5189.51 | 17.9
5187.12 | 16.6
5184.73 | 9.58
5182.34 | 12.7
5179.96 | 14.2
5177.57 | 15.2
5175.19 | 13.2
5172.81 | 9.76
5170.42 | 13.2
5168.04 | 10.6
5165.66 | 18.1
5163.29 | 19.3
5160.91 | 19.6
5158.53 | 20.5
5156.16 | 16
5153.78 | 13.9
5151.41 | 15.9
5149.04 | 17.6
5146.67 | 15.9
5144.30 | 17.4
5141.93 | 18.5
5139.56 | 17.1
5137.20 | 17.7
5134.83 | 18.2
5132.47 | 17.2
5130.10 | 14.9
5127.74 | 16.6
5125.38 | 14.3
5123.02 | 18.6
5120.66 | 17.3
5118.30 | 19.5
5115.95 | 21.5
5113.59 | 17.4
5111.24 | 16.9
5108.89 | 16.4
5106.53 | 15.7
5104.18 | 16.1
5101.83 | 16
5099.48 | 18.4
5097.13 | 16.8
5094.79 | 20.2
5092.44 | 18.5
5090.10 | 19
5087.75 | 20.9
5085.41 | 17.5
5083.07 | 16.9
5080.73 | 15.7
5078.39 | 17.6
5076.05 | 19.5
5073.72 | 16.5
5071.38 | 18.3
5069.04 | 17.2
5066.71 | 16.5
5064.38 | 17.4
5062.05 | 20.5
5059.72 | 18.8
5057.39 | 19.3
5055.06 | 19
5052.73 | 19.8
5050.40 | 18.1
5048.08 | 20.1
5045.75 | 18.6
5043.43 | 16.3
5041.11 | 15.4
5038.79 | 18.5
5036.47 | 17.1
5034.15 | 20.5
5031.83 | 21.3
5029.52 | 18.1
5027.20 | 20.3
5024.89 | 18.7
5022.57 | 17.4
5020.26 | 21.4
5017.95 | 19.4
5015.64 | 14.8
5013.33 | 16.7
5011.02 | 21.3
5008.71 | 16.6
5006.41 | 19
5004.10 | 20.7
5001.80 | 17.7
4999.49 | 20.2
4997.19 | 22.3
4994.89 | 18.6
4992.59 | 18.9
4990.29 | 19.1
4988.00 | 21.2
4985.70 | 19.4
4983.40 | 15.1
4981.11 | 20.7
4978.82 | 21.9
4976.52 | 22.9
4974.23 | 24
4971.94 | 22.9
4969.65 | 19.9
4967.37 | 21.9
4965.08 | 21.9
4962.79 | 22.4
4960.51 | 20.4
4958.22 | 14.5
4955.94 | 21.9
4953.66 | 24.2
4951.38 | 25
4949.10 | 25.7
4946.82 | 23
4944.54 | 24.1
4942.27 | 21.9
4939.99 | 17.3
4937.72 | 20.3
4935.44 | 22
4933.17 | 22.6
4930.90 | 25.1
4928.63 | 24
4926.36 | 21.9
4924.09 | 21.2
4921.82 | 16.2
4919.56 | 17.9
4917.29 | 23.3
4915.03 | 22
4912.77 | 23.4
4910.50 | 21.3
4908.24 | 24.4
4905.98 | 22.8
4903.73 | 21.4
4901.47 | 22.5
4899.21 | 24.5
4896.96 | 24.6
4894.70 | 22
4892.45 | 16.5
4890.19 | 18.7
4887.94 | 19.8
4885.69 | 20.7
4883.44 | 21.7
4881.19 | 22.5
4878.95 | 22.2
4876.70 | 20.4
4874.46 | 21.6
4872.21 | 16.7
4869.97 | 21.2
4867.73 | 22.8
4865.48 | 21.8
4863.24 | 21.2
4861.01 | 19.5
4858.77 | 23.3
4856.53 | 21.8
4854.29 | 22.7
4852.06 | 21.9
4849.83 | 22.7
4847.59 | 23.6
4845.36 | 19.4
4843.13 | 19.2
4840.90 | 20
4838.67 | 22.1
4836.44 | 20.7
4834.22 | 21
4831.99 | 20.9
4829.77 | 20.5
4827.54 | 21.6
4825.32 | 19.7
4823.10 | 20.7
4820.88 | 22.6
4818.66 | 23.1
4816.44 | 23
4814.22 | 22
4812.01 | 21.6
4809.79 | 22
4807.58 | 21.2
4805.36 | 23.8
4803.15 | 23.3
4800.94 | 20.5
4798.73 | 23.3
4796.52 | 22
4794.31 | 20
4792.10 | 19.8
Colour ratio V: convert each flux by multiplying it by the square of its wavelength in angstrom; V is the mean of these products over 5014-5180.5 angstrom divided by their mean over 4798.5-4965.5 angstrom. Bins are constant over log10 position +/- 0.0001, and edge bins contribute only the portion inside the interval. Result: 0.88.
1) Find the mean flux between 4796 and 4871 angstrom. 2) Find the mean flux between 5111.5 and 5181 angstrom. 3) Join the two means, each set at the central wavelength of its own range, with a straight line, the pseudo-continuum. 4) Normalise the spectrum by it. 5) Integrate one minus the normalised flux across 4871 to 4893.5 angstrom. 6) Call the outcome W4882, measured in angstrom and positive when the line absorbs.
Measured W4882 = 0.83 angstrom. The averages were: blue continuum 21.7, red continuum 16.5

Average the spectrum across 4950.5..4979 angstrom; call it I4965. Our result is 21.8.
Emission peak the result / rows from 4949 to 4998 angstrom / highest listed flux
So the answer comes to 25.7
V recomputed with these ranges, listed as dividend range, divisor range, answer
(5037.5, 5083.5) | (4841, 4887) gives 0.92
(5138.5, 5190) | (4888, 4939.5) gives 0.79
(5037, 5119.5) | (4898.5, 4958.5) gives 0.87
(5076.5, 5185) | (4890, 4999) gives 0.84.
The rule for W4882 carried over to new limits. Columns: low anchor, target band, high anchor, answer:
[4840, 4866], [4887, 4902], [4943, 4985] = 0.25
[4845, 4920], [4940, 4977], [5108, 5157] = -3.45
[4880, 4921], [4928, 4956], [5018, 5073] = -2.84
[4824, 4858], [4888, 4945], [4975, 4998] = -2.80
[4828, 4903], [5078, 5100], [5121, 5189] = -1.42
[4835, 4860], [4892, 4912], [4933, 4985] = -0.82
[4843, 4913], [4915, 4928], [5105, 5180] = 0.18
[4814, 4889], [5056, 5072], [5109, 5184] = -0.49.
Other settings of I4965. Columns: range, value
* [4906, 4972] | 21.8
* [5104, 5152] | 17.2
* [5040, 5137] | 17.8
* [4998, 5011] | 19.1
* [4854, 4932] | 21.5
